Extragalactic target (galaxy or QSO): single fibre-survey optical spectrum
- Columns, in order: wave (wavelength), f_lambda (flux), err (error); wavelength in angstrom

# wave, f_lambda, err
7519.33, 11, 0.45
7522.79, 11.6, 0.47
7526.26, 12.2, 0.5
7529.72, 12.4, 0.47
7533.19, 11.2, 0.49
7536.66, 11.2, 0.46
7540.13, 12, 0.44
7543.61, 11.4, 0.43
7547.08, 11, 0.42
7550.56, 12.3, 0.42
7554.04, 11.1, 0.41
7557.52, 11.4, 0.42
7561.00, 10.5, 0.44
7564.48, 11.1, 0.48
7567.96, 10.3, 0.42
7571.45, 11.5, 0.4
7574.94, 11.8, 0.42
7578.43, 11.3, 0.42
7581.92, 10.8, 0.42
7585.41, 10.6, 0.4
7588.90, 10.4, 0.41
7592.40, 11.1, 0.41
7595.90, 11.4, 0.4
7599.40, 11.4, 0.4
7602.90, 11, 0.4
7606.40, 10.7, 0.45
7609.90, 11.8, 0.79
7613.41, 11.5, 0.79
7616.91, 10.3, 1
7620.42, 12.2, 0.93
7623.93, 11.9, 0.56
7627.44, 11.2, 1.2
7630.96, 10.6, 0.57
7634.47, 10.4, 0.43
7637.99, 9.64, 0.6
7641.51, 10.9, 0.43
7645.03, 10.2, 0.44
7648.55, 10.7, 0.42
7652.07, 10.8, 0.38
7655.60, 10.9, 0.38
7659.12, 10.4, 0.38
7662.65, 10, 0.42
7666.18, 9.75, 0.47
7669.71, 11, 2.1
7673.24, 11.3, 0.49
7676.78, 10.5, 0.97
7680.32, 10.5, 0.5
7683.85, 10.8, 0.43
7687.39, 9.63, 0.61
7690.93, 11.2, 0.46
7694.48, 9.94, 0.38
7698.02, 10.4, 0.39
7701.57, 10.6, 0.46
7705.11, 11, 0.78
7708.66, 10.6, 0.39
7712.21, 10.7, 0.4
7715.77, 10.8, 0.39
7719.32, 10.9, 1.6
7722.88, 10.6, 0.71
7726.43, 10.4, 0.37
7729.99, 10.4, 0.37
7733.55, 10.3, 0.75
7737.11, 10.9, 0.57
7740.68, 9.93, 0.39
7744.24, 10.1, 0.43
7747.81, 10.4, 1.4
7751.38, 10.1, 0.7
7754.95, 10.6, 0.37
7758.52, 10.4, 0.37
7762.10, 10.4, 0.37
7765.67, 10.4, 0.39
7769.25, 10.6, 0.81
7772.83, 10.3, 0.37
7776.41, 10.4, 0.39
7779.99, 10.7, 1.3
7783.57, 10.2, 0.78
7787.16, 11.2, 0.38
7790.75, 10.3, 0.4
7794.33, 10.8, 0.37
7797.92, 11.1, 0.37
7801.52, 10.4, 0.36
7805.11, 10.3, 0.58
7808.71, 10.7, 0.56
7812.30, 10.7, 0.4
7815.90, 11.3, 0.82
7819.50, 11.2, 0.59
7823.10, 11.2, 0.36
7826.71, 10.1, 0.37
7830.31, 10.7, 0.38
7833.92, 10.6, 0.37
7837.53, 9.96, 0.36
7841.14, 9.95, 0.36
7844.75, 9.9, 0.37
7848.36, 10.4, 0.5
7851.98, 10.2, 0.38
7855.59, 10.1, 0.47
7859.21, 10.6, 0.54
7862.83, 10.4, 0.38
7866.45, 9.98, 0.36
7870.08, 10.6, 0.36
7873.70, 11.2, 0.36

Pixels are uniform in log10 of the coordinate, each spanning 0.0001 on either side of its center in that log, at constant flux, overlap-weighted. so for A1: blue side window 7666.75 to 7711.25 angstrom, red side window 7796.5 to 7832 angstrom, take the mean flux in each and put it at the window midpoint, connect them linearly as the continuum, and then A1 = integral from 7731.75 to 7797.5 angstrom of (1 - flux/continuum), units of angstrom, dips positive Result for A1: 1.5 angstrom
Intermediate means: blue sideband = 10.6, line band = 10.5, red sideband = 10.8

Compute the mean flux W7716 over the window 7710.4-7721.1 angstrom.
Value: 10.8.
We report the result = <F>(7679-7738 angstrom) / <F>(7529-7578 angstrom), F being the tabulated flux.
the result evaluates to 0.93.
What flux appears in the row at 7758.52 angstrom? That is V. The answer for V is 10.4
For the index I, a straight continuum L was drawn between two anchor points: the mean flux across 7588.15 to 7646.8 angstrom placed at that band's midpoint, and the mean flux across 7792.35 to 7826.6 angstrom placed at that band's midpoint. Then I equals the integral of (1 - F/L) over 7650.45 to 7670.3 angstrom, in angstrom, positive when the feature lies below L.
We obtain 0.9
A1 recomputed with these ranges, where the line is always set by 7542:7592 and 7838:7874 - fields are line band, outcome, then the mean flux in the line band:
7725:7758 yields 0.8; 10.3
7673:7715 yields 0.7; 10.6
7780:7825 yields -1.5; 10.8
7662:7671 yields 0.5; 10.2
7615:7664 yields 0.8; 10.7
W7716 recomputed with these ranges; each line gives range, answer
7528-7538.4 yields 11.6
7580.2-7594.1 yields 10.7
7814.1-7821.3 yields 11.3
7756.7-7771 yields 10.4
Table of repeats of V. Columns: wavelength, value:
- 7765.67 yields 10.4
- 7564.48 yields 11.1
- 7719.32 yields 10.9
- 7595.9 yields 11.4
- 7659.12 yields 10.4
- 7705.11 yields 11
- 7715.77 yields 10.8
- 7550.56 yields 12.3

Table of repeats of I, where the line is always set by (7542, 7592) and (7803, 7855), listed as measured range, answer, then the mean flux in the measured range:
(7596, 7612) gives -0.3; 11.2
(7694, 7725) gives 0.4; 10.6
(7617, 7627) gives -0.6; 11.6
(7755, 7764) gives 0.2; 10.4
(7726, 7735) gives 0.3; 10.4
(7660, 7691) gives 1.1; 10.5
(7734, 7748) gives 0.5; 10.3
